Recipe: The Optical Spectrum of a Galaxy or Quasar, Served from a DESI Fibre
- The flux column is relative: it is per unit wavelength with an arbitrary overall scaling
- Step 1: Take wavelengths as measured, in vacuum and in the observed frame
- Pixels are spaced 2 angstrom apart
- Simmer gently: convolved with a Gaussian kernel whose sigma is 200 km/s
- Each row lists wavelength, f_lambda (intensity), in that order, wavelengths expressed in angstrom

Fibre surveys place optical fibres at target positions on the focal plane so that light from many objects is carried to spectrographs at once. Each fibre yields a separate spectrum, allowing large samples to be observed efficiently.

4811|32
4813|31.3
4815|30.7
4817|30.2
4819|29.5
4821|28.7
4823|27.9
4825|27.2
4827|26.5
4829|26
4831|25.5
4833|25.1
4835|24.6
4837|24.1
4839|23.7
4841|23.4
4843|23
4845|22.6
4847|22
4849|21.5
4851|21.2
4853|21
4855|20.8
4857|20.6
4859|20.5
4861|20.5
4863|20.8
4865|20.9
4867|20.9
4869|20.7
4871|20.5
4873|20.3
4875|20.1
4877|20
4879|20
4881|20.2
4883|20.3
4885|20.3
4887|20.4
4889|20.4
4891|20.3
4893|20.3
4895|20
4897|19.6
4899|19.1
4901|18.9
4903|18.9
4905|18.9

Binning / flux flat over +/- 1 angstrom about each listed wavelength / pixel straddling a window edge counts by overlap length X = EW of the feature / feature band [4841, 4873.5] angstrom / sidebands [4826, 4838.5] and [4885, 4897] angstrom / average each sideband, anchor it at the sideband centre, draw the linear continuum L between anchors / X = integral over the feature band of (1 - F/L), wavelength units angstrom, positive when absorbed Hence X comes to 2.7 angstrom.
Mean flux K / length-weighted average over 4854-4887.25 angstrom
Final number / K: 20.5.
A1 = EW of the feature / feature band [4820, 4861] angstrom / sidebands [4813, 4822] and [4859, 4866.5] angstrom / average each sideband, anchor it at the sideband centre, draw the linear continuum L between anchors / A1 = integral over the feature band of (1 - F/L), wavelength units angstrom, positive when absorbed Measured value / 2.5 angstrom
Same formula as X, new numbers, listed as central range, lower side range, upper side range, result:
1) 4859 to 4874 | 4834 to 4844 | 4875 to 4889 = 0.6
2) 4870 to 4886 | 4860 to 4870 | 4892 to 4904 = 0.0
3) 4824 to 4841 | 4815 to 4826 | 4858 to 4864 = 0.8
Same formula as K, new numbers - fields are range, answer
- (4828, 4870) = 22.4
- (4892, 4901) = 19.7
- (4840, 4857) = 21.9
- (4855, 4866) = 20.7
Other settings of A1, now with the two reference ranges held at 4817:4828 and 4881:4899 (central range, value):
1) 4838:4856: 2.2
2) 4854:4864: 1.3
